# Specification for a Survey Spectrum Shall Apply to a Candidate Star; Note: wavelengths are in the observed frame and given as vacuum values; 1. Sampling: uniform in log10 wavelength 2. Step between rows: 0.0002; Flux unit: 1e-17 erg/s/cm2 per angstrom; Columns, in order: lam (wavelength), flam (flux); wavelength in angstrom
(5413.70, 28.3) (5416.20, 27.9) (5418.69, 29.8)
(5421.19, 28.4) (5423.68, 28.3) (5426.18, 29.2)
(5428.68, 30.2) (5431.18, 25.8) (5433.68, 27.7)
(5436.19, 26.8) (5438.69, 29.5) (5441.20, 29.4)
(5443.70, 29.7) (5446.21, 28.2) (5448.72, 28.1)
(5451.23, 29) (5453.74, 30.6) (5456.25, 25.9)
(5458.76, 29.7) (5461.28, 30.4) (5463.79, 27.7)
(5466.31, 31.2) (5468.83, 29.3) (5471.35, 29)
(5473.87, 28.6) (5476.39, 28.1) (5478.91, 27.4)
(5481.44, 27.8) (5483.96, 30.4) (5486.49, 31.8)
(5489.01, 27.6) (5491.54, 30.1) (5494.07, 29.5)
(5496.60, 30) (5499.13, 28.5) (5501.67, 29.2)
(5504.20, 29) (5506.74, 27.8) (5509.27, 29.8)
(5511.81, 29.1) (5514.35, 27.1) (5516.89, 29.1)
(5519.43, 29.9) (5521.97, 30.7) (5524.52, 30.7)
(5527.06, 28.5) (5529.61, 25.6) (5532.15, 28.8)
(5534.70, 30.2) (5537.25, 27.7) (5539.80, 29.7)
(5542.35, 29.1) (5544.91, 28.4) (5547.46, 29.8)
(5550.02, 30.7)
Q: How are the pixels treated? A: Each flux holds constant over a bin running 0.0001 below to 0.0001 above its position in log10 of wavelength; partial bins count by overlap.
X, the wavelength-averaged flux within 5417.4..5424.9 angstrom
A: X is 28.9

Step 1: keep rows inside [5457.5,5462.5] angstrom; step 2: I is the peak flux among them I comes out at 30.4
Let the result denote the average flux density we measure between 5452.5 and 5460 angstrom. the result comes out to 28.7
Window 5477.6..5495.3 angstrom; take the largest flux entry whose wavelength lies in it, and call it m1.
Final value 31.8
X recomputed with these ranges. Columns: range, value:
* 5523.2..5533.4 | 28.4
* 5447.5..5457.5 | 28.4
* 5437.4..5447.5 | 29.2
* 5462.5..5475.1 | 29.2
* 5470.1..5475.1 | 28.8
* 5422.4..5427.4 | 28.8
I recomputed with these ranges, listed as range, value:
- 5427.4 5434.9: 30.2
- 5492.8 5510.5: 30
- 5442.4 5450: 29.7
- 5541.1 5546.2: 29.1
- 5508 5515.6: 29.8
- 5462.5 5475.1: 31.2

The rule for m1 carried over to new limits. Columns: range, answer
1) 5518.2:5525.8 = 30.7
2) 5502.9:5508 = 29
